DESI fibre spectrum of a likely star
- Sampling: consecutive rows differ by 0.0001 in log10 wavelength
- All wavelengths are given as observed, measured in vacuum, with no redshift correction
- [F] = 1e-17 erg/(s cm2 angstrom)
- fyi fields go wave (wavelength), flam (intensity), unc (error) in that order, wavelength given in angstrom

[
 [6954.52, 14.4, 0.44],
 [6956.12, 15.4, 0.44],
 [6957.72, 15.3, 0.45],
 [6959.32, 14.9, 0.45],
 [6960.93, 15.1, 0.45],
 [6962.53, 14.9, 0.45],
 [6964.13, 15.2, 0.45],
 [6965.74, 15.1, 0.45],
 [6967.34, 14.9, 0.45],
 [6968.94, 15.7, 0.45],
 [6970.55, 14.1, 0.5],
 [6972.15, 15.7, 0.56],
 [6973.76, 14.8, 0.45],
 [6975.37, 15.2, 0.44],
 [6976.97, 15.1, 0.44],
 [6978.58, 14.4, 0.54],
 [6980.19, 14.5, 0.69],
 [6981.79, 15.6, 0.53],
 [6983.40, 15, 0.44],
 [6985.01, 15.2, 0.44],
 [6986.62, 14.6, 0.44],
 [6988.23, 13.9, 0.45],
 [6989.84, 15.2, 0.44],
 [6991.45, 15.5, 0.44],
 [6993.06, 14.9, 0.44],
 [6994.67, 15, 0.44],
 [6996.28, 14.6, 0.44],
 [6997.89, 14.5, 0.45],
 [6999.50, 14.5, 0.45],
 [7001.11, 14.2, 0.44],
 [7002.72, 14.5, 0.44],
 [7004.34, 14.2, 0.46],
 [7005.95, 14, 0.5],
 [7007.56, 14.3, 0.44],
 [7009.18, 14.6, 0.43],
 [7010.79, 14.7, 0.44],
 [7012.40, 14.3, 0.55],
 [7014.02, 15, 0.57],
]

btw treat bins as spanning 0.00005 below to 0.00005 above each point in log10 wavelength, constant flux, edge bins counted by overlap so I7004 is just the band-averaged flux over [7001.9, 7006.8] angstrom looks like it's 14.2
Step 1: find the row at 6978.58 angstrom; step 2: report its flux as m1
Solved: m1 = 14.4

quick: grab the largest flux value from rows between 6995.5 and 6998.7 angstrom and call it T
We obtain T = 14.6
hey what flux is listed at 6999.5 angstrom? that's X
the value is 14.5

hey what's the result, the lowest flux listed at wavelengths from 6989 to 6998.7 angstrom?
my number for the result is 14.5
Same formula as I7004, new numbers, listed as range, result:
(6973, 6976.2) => 15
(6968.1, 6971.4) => 14.9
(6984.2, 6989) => 14.6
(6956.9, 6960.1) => 15.1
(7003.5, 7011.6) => 14.4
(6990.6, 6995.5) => 15.1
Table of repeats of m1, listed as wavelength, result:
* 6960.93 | 15.1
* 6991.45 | 15.5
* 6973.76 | 14.8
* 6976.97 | 15.1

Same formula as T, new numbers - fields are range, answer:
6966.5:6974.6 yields 15.7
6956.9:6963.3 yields 15.3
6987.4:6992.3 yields 15.5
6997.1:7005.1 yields 14.5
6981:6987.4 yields 15.6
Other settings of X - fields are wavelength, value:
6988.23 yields 13.9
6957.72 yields 15.3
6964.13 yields 15.2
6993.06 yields 14.9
